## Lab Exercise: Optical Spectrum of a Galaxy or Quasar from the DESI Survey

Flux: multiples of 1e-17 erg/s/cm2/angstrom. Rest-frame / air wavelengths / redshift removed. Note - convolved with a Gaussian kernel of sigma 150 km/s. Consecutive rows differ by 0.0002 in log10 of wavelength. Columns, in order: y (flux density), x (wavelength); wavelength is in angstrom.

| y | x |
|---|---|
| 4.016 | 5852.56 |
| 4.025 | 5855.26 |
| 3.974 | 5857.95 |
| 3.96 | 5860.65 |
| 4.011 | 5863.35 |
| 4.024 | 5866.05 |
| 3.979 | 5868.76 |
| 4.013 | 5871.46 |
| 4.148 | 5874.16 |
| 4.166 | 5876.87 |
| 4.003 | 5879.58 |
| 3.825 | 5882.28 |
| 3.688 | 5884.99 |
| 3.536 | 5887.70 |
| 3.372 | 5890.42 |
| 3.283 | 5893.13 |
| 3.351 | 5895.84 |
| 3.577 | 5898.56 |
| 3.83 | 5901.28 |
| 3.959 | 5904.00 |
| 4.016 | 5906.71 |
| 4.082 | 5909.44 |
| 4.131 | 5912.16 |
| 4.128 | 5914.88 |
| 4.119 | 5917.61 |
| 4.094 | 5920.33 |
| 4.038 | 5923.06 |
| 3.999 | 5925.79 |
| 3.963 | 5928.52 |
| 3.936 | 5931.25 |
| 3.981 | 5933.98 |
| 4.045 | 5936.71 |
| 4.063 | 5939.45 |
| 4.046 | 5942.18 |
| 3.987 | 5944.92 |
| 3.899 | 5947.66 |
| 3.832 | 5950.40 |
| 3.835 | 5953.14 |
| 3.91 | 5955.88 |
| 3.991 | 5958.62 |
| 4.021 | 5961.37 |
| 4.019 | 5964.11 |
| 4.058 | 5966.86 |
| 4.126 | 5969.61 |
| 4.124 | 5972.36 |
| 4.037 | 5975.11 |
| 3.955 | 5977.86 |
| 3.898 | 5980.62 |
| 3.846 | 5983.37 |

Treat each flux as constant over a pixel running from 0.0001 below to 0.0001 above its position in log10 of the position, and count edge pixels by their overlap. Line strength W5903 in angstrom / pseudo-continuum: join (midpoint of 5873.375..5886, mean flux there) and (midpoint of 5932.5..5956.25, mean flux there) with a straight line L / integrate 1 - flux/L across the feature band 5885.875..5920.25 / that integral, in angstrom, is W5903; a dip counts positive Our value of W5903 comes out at 1.5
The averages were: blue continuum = 3.97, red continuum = 3.96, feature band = 3.79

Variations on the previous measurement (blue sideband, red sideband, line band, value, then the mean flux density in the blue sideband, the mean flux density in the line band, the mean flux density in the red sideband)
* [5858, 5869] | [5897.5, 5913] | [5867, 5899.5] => 1.7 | 3.99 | 3.75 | 3.93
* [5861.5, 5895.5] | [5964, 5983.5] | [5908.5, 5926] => -0.8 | 3.82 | 4.09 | 4.02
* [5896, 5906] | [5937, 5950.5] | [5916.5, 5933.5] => -0.6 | 3.75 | 4.02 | 3.98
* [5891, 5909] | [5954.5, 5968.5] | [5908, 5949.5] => -2.2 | 3.68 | 4.03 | 4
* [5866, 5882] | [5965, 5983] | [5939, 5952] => 0.2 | 4.04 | 3.96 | 4.02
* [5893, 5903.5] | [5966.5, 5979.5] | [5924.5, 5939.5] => -0.8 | 3.57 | 3.99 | 4.06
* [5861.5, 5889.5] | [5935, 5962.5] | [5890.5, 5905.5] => 1.4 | 3.93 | 3.59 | 3.96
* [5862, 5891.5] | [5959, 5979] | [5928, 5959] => 0.4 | 3.89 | 3.96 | 4.05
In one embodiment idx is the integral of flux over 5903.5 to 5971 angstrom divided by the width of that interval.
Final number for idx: 4.01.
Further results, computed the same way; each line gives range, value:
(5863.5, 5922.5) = 3.88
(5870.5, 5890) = 3.88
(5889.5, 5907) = 3.61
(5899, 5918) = 4.01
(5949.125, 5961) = 3.9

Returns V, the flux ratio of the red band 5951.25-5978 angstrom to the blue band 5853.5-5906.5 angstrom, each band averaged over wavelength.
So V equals 1.05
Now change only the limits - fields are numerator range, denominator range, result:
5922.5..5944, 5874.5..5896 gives 1.09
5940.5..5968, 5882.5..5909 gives 1.09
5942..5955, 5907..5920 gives 0.95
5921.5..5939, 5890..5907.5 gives 1.10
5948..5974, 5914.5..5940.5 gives 0.99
